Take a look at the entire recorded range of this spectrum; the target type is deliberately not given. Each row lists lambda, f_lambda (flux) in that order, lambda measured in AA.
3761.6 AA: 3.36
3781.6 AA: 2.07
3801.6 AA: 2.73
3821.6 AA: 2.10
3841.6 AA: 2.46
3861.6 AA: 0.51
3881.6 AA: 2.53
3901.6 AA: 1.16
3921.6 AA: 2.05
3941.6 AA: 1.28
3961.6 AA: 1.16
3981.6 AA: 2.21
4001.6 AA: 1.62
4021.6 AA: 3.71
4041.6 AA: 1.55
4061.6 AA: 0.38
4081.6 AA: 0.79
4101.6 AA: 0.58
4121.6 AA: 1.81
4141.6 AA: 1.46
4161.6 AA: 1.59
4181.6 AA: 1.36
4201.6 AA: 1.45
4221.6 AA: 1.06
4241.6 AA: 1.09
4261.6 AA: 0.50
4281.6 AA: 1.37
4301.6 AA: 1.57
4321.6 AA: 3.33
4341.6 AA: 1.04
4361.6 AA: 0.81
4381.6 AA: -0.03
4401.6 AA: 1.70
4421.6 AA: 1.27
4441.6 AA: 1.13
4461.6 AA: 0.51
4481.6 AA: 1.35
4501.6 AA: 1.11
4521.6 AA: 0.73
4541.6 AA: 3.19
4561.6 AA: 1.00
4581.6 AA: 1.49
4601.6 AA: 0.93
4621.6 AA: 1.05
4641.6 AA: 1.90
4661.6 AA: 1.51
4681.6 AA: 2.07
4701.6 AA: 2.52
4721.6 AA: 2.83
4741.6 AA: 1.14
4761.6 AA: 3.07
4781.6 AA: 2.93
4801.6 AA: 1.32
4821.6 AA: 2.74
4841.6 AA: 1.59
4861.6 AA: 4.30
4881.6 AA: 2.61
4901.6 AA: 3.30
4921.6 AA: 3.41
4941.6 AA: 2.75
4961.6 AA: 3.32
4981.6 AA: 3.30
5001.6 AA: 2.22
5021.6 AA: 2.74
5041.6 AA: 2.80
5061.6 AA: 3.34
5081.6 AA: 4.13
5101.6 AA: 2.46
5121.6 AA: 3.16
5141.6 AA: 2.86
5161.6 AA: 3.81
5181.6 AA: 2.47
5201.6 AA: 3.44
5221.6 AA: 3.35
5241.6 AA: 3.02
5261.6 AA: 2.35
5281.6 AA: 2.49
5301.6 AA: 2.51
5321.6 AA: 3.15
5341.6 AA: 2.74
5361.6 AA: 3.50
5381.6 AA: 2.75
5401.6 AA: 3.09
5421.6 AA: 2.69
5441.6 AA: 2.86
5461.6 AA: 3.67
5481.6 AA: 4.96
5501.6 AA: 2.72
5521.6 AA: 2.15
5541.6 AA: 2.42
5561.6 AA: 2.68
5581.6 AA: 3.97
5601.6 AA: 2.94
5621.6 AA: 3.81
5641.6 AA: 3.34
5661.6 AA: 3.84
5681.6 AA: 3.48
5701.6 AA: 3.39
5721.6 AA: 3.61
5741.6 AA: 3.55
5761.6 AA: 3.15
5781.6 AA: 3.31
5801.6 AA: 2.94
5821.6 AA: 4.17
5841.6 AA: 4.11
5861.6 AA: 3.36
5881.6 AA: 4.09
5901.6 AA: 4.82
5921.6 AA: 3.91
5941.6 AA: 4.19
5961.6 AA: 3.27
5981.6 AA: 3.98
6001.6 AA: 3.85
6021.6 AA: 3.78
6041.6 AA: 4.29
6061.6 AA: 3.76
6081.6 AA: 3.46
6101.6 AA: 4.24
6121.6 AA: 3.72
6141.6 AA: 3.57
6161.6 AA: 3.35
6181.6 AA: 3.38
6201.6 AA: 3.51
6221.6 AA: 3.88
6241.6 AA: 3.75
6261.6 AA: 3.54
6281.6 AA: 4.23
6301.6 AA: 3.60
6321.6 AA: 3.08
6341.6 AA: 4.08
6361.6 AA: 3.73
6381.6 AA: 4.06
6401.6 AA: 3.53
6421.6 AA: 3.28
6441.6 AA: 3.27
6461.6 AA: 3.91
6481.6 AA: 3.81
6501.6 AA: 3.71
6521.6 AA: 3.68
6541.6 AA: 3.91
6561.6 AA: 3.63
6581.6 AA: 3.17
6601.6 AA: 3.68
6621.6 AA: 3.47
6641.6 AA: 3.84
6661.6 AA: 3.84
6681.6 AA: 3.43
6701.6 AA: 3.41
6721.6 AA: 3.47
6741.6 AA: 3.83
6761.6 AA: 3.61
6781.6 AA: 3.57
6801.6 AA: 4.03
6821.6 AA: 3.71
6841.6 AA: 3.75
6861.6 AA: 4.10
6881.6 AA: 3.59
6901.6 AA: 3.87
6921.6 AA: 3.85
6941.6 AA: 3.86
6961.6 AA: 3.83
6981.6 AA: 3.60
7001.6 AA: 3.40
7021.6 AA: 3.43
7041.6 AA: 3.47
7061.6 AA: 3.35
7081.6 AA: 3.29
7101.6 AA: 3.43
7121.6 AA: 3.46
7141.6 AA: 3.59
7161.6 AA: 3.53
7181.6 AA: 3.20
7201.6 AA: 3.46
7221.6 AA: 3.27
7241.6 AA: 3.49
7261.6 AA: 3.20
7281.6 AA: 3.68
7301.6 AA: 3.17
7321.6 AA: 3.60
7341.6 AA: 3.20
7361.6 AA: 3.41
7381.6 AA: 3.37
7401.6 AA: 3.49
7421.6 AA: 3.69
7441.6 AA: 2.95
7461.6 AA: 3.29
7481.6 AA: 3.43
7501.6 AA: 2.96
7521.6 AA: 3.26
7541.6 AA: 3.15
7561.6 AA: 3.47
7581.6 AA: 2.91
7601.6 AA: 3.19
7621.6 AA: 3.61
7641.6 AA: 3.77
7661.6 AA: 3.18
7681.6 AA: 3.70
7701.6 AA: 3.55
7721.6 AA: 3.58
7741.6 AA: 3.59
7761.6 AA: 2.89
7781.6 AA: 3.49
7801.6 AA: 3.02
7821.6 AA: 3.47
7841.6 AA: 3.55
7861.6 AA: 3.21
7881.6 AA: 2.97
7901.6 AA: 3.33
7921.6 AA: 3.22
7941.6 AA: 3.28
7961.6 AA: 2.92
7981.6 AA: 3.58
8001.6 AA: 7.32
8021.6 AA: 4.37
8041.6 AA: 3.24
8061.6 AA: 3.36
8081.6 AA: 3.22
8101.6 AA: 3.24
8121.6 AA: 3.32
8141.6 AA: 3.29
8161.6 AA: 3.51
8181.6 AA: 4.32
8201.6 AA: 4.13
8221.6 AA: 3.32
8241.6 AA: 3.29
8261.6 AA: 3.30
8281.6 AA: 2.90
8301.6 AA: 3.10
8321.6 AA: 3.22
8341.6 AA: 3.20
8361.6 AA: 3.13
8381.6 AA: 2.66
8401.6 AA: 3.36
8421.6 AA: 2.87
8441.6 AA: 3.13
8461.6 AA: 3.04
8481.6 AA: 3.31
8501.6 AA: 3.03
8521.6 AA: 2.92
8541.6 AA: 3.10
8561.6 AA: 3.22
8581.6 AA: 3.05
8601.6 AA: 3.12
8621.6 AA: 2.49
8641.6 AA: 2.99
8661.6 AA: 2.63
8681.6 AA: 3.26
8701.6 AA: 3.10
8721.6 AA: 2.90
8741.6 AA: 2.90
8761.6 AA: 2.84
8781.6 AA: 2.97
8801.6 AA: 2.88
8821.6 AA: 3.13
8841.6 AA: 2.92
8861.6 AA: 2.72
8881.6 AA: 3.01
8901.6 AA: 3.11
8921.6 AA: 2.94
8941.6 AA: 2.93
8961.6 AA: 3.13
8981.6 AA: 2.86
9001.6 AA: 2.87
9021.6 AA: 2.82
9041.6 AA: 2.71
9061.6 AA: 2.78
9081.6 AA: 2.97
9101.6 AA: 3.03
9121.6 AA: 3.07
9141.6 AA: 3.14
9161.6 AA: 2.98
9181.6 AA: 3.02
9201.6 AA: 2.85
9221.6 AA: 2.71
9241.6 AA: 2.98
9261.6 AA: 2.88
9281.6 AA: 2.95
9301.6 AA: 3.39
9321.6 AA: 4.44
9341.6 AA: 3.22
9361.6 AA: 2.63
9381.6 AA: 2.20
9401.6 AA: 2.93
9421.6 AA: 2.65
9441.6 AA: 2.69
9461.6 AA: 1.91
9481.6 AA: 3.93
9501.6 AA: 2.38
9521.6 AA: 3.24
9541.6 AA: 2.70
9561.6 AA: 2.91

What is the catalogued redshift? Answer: 0.219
